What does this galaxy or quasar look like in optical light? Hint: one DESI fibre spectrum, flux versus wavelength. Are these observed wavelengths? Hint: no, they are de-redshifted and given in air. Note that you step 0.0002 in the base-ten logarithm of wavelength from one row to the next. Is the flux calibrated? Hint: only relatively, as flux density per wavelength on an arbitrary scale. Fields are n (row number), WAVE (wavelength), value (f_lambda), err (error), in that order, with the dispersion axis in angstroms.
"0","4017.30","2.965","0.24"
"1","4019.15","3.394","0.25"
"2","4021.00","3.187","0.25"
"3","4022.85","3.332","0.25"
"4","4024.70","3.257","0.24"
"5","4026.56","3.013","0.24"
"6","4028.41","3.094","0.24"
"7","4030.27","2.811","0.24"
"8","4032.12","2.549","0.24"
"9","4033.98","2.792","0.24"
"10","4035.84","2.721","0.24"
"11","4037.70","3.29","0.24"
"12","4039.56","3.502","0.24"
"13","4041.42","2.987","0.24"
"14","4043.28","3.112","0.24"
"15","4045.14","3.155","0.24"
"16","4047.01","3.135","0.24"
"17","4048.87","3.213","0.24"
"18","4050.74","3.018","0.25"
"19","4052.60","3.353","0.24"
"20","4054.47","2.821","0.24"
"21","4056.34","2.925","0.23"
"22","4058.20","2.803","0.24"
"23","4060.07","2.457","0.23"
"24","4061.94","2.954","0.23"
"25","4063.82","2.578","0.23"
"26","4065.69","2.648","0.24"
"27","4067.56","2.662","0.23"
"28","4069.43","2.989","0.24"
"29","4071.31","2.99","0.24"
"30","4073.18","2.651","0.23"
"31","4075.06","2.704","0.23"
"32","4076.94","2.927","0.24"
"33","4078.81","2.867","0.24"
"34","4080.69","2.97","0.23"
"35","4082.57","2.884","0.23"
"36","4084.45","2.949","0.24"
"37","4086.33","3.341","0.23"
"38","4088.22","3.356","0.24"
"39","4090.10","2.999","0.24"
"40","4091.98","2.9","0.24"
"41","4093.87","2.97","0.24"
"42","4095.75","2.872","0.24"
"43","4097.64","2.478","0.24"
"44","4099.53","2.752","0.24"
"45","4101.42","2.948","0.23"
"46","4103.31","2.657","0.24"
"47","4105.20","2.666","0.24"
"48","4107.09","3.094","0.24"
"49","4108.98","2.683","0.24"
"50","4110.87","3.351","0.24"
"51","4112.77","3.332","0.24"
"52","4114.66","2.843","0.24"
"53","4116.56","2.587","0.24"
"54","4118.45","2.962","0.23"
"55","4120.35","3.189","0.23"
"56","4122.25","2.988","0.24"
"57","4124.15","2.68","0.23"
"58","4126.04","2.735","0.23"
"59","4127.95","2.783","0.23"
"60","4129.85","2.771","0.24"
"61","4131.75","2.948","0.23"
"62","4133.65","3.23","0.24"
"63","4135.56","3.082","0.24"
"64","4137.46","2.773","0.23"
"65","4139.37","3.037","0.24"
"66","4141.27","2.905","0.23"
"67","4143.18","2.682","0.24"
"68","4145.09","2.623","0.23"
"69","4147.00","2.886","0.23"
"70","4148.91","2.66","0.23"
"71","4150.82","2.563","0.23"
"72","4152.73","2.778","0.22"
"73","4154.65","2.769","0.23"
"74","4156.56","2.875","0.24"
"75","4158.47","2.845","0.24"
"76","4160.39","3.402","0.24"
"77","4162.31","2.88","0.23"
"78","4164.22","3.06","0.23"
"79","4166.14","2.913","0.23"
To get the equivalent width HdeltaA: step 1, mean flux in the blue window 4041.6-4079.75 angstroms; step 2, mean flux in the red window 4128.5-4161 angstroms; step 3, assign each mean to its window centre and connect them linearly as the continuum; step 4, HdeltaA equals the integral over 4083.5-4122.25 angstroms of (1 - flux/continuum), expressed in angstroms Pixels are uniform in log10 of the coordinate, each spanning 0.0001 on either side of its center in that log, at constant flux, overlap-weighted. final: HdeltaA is -0.87 angstroms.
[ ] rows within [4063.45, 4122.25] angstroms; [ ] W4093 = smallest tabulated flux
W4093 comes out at 2.478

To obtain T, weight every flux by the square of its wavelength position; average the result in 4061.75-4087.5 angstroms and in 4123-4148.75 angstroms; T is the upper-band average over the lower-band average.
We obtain 1.0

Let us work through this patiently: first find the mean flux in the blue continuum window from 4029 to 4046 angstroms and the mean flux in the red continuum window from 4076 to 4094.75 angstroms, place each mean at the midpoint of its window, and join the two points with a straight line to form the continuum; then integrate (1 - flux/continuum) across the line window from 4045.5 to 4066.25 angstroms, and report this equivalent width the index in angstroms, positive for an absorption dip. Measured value 0.6 angstroms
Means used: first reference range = 2.99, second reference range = 3.02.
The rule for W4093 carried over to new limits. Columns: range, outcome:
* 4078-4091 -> 2.867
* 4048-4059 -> 2.803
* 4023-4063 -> 2.457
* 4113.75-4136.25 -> 2.587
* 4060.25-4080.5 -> 2.578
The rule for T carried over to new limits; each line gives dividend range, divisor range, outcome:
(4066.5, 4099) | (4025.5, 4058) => 0.98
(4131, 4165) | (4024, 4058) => 1.00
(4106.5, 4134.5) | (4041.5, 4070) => 1.04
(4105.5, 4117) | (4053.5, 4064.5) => 1.11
